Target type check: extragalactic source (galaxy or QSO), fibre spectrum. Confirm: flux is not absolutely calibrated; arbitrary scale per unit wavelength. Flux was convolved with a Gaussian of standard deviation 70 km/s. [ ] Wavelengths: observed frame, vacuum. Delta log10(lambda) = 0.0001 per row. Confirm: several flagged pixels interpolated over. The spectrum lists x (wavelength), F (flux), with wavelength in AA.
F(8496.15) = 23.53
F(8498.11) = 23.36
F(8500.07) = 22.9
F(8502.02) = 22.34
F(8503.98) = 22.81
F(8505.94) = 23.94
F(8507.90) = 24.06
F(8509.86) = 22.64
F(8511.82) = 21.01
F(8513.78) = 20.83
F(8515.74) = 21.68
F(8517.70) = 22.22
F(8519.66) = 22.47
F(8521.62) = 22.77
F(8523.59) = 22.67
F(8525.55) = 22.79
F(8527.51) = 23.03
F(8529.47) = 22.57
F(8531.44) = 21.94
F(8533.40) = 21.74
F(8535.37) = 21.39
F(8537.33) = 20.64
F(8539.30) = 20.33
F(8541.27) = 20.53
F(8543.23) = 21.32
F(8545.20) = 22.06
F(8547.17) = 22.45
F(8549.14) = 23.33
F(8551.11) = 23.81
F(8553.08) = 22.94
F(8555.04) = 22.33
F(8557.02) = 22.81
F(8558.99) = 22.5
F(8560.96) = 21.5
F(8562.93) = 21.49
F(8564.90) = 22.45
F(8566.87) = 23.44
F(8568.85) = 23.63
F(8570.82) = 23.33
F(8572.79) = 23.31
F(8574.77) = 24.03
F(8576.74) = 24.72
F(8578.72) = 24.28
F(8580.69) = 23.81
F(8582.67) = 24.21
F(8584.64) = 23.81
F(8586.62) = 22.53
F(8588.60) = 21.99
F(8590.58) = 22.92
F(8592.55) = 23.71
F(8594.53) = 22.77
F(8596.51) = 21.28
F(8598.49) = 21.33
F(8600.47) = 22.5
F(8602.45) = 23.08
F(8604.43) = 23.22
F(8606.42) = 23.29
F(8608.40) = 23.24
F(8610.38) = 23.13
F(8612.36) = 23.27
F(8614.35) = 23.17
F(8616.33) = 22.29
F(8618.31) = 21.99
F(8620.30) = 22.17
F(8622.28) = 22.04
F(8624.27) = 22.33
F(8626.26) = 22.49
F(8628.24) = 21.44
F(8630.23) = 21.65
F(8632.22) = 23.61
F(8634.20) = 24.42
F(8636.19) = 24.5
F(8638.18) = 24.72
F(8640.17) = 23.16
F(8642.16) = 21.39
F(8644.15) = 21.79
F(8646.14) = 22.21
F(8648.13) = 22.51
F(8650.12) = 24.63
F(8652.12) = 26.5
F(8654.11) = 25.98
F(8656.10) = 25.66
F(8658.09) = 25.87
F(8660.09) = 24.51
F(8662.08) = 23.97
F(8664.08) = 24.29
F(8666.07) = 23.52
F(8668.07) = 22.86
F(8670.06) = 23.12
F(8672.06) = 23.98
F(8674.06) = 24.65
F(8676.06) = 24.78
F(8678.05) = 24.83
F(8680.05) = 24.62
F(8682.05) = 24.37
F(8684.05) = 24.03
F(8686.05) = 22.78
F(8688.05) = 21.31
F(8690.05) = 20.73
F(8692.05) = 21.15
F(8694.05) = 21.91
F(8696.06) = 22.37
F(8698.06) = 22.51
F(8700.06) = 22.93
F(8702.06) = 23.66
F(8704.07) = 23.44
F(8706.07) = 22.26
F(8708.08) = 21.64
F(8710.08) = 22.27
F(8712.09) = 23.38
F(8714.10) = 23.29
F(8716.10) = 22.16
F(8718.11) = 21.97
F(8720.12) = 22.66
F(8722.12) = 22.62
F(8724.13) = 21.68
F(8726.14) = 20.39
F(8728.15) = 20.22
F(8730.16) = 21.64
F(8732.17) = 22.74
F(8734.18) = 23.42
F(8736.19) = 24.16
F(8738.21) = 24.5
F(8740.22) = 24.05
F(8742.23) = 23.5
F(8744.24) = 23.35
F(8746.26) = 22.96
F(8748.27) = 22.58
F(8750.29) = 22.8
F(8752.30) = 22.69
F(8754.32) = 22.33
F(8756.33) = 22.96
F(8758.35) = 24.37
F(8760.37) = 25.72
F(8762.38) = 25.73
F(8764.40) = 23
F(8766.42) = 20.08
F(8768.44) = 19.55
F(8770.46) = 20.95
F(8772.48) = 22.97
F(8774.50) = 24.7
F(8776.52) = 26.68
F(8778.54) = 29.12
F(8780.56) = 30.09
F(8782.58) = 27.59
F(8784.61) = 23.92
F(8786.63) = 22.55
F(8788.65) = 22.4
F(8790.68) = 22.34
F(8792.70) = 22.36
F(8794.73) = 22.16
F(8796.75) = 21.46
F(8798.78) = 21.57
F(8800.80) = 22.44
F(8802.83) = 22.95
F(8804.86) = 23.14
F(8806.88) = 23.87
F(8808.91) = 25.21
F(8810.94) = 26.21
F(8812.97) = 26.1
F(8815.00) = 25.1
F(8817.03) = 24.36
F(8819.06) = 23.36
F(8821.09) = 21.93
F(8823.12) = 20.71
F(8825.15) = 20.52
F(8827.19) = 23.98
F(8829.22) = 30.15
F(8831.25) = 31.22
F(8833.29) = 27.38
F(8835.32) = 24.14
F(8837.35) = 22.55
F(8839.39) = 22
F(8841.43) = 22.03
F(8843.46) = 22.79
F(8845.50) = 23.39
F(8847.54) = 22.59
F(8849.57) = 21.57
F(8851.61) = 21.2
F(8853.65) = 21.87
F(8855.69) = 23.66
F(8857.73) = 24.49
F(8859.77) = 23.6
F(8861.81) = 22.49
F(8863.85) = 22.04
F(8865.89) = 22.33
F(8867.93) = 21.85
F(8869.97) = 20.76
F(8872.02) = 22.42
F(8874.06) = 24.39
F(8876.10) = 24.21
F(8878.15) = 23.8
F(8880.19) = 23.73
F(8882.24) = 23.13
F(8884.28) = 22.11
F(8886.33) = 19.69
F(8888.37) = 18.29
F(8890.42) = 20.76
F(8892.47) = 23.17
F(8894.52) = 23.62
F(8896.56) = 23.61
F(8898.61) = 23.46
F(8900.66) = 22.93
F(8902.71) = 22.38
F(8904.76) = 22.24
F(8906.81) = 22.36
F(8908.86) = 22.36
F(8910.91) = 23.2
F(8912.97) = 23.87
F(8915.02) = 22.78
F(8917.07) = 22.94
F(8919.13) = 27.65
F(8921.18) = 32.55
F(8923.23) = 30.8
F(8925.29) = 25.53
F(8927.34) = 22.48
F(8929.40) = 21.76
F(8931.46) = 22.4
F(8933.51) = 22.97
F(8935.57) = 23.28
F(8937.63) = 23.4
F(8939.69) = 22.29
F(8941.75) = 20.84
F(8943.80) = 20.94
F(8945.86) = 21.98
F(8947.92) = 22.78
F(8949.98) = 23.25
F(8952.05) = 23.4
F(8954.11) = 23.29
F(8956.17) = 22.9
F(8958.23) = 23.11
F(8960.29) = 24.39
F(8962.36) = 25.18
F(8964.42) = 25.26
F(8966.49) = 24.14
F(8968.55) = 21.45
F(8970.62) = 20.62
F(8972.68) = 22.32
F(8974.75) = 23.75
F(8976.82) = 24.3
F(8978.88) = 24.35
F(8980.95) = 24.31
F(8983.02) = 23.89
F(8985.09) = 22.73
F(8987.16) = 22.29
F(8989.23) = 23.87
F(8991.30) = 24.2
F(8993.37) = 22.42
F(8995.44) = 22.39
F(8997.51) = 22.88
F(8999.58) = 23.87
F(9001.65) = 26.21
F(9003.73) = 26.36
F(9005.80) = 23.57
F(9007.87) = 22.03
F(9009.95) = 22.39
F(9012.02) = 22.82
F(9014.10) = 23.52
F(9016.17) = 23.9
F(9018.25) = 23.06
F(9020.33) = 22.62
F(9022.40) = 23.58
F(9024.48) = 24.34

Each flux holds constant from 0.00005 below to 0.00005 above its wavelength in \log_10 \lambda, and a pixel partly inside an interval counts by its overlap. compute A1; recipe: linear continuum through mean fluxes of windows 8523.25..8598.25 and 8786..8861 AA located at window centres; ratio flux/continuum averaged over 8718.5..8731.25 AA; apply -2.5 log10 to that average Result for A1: 0.08 mag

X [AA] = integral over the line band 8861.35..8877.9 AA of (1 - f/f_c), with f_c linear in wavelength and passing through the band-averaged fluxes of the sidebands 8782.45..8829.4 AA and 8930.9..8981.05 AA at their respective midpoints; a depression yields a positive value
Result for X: 0.5 AA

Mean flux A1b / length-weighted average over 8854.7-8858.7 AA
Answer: 24.1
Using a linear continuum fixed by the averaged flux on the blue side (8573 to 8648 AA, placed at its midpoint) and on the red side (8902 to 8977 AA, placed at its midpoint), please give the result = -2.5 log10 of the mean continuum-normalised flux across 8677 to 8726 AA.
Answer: 0.02 mag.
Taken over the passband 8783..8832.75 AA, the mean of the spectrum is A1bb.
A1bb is 23.8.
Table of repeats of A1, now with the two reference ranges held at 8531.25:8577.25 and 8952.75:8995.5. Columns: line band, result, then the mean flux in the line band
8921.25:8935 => -0.070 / 24.9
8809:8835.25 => -0.091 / 25.1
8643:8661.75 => -0.080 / 24.4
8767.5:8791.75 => -0.067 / 24.4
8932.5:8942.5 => 0.035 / 22.6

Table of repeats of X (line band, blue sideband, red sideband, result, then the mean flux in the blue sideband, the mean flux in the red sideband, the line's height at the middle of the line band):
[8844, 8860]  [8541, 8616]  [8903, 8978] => 0.44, 22.9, 23.6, 23.4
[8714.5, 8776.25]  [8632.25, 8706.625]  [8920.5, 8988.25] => 2.01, 23.6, 23.6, 23.6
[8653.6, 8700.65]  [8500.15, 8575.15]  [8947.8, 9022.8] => -1.81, 22.4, 23.5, 22.7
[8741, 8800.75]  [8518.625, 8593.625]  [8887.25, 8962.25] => -1.16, 22.7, 23.4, 23.1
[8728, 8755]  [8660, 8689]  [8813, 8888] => 0.68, 23.8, 23.3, 23.6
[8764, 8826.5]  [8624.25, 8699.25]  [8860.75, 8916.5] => -1.70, 23.5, 22.5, 22.9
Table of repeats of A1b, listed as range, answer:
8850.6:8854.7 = 21.5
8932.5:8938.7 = 23.2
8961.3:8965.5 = 25.2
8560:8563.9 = 21.5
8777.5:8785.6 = 27.7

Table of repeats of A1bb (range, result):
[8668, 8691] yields 23.5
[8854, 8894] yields 22.5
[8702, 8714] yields 22.7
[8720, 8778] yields 23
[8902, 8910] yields 22.4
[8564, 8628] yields 23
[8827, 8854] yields 24.1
